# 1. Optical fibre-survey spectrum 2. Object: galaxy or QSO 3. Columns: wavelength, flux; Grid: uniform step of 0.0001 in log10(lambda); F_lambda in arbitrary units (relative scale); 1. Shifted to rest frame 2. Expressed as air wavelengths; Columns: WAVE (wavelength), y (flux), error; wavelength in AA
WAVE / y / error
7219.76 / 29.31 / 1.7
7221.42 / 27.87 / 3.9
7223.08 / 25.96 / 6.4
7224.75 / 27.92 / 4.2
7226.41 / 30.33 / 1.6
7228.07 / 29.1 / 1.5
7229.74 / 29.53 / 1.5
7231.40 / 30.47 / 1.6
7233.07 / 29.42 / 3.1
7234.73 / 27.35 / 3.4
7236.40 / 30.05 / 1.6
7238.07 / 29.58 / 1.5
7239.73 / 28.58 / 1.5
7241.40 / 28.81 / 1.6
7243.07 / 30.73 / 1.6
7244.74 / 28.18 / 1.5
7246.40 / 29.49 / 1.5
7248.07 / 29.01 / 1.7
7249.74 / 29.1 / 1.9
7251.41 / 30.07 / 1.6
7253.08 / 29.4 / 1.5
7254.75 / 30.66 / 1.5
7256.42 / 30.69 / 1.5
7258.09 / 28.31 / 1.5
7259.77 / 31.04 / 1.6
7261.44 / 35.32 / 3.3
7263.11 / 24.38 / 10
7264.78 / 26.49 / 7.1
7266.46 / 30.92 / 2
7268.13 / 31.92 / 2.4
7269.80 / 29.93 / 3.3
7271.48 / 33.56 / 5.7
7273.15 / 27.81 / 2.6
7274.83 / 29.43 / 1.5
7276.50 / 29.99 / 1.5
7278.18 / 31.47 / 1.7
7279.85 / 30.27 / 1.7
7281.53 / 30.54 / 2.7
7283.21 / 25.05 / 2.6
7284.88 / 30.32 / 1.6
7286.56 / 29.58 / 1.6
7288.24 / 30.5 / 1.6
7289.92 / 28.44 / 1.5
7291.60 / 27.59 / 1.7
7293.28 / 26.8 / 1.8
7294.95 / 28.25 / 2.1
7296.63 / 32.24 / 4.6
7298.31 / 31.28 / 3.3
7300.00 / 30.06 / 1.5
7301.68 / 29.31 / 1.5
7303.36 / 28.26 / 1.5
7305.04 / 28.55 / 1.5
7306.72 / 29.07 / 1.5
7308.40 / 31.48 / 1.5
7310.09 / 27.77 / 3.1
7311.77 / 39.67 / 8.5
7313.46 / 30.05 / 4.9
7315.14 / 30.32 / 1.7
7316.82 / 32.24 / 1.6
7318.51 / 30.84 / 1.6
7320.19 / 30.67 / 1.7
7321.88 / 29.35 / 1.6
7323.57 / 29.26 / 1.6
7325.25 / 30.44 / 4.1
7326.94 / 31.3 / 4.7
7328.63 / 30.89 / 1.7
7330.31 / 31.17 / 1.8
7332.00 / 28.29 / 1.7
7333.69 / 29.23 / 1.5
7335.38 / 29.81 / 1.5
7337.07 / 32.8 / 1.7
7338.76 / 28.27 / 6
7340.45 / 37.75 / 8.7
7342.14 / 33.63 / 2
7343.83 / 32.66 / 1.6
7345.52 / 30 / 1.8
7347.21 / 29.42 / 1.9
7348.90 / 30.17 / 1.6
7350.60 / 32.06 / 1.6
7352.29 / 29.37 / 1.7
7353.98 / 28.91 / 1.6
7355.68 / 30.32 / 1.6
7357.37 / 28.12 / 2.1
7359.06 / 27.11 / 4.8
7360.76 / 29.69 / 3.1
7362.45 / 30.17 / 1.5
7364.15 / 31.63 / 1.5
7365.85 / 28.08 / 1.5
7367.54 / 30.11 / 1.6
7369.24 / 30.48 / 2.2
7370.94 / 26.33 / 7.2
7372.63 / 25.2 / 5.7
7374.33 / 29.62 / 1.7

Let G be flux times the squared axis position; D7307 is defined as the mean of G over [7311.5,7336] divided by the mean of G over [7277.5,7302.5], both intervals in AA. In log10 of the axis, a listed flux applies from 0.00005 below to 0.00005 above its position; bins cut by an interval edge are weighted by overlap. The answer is 1.05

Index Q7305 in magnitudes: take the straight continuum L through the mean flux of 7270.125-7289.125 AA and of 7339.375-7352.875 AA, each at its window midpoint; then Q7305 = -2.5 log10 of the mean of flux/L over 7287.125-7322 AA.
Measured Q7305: 0.017 mag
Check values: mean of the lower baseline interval 29.9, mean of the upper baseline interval 31.9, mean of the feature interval 30.1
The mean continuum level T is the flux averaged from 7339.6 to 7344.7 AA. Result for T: 34.7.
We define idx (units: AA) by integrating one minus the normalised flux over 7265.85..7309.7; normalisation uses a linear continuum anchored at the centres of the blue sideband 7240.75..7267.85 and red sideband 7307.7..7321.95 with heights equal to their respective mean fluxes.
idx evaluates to 1.3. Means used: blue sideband 29.6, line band 29.7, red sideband 31.5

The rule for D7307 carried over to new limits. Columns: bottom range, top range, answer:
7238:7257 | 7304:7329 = 1.06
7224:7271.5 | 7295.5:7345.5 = 1.06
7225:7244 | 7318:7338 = 1.06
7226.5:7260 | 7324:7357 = 1.07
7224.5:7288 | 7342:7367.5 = 1.04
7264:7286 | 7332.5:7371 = 1.04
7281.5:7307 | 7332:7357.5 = 1.07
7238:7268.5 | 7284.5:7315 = 1.03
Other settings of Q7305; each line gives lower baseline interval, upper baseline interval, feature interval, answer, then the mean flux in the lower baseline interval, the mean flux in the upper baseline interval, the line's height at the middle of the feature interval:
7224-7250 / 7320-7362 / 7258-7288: -0.01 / 29.2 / 30.4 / 29.7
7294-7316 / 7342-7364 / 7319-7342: -0.02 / 30.5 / 30.1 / 30.3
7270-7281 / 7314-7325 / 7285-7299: 0.04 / 30.4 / 30.5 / 30.4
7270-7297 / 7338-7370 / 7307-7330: -0.04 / 29.5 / 30.4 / 29.9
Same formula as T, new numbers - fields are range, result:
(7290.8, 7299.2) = 29.2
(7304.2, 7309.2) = 29.7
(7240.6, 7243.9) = 29.8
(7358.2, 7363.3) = 29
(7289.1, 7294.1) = 27.6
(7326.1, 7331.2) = 31.1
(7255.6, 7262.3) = 31.3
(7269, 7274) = 30.4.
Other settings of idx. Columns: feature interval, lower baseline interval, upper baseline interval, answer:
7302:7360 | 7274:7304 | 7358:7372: -2.6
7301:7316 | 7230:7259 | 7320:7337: -0.3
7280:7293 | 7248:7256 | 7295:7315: 0.6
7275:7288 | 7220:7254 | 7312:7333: 0.1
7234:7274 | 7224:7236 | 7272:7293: -0.6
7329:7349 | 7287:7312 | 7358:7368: -1.1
